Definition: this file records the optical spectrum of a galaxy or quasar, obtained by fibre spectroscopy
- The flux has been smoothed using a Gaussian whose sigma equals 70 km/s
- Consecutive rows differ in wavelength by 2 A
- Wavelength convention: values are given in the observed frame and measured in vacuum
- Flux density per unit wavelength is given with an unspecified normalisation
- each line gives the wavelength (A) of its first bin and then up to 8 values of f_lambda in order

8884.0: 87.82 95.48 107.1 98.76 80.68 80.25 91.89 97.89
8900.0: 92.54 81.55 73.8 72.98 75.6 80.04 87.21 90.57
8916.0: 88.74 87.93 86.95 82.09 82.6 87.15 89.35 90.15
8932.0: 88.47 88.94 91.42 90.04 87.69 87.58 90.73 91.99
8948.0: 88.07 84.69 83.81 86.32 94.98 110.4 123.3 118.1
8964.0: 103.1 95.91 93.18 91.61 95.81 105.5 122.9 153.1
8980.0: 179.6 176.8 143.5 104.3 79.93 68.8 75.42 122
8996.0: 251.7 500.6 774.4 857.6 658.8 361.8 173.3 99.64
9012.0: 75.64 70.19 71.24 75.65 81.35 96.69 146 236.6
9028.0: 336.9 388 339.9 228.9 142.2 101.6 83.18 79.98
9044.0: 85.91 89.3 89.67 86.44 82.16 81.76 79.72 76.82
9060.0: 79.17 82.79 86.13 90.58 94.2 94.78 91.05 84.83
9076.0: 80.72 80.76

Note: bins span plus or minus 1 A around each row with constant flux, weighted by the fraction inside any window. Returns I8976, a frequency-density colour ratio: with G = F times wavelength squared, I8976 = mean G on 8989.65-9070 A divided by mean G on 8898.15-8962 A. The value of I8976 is 2.18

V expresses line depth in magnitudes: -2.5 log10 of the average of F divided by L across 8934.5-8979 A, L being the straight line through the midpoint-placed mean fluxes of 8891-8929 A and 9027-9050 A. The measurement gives 0.18 mag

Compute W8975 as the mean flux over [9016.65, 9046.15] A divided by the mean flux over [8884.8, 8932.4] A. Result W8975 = 1.9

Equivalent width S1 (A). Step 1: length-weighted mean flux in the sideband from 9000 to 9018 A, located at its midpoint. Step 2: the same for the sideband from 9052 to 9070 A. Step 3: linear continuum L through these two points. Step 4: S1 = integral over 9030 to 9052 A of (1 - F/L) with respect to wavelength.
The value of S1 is 4.7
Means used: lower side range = 310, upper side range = 84.4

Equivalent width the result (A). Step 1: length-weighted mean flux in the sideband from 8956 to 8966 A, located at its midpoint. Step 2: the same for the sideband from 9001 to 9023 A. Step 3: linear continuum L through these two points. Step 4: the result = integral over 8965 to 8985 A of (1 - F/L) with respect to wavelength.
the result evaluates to 2.9 A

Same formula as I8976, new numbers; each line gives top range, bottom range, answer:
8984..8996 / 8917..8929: 1.27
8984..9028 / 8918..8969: 2.60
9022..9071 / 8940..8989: 1.28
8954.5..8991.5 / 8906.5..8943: 1.33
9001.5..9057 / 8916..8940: 2.13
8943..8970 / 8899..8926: 1.18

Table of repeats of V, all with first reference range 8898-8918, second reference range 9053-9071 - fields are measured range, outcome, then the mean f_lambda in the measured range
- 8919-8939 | -0.05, 87.7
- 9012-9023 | 0.08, 78.7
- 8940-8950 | -0.06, 88.9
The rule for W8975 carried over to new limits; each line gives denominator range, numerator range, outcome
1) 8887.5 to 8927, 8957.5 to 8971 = 1.22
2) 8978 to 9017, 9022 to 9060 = 0.59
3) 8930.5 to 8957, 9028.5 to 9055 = 1.67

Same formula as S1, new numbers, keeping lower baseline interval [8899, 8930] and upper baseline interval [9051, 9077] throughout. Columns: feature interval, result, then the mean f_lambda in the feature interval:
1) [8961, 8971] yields -1.9 A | 100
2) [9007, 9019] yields -1.4 A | 94.3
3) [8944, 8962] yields -2.6 A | 96.4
